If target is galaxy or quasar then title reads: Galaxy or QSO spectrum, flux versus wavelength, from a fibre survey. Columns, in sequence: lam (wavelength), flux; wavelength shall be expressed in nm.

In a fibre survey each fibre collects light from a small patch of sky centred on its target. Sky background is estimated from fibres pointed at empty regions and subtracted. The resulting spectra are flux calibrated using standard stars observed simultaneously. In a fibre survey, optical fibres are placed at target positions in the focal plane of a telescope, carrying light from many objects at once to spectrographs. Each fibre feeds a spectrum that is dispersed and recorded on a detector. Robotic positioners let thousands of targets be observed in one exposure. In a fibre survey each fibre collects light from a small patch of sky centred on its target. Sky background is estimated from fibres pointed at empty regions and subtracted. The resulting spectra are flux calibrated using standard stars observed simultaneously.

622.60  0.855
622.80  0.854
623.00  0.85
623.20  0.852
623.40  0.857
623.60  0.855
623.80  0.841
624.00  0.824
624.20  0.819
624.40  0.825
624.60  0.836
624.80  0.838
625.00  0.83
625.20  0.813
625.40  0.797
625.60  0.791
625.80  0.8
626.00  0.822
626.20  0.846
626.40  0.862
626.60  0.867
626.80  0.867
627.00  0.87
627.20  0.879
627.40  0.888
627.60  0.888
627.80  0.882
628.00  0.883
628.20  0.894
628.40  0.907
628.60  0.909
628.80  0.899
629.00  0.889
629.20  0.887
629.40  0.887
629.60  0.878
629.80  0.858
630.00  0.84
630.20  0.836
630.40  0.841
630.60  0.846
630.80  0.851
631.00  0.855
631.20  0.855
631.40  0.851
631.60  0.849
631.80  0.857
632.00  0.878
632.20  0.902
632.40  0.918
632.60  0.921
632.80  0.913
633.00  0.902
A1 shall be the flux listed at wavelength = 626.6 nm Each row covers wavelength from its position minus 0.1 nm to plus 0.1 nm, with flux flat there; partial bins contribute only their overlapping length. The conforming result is 0.867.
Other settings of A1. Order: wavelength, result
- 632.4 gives 0.918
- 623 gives 0.85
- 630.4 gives 0.841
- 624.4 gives 0.825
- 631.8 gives 0.857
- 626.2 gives 0.846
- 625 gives 0.83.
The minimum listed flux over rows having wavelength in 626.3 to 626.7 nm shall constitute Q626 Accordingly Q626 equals 0.862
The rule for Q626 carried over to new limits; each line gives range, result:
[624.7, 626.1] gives 0.791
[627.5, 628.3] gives 0.882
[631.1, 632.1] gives 0.849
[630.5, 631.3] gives 0.846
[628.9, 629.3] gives 0.887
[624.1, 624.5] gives 0.819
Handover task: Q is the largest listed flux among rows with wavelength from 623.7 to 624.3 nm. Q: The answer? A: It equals 0.841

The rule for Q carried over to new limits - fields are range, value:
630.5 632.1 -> 0.878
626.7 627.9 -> 0.888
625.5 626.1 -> 0.822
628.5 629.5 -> 0.909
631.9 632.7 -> 0.921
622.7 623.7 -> 0.857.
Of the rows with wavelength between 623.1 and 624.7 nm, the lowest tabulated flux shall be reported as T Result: 0.819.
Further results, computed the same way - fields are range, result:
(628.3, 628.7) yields 0.907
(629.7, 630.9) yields 0.836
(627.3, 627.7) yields 0.888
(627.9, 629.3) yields 0.883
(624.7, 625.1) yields 0.83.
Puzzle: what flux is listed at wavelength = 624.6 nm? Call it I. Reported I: 0.836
